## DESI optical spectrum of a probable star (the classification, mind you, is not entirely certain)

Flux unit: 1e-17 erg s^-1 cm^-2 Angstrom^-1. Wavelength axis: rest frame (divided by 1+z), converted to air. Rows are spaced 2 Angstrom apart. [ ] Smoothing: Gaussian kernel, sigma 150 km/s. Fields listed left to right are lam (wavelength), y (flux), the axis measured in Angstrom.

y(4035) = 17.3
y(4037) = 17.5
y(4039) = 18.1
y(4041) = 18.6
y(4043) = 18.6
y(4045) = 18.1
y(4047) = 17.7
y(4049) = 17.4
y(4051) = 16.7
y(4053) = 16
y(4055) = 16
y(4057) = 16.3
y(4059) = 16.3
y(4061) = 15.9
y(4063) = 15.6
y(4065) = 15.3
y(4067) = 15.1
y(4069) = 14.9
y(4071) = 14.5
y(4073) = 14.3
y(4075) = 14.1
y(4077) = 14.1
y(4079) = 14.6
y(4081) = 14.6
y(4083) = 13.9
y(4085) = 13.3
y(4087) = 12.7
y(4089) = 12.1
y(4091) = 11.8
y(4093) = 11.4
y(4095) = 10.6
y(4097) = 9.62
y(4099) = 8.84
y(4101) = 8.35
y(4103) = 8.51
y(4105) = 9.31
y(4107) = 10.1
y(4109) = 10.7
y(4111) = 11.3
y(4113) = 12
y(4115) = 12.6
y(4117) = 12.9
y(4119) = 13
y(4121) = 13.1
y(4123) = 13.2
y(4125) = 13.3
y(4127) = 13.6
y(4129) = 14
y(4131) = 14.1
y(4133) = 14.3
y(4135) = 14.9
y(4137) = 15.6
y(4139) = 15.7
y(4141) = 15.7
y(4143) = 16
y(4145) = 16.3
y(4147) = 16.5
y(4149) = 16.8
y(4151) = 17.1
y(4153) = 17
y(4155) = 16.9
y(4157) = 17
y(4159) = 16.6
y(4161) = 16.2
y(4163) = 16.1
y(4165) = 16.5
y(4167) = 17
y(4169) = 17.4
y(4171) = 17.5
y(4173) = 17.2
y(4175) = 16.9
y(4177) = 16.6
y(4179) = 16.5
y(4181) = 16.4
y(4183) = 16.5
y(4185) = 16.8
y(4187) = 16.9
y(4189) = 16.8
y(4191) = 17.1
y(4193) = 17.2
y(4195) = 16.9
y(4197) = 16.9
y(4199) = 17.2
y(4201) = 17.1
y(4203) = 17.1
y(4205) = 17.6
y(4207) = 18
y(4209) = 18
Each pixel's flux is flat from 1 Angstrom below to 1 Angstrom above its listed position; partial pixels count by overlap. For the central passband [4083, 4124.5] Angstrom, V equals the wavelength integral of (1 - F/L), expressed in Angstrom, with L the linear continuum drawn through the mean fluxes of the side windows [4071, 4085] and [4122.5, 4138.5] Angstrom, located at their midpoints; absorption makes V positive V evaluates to 8.32 Angstrom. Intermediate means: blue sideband 14.2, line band 11.4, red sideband 14.2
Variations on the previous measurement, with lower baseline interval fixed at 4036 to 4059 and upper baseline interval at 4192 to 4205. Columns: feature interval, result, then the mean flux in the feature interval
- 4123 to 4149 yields 3.3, 15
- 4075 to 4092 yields 3.8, 13.4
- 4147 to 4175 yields 0.5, 16.9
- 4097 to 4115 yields 7.5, 10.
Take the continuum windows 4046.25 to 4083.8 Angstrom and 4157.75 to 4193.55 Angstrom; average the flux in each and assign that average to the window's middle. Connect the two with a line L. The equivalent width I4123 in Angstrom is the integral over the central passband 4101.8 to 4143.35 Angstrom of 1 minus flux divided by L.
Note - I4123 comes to 8.2 Angstrom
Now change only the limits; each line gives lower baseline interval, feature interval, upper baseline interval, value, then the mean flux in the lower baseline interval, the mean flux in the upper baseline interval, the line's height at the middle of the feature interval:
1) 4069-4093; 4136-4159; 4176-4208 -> -1.18 Angstrom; 13.6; 17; 15.6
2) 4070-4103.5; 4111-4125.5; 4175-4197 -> 1.00 Angstrom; 12.3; 16.8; 13.7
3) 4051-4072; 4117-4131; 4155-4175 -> 2.55 Angstrom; 15.6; 16.8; 16.4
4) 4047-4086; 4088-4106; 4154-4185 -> 6.47 Angstrom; 15.3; 16.8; 15.7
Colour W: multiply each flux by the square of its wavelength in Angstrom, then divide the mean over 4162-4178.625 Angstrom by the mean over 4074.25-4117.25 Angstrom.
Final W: 1.5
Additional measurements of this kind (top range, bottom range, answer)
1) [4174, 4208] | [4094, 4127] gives 1.58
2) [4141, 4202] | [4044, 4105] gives 1.27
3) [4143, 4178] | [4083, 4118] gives 1.57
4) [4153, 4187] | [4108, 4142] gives 1.27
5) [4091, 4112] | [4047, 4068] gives 0.63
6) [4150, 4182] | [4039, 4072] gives 1.08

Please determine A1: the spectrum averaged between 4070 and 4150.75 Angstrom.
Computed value 13.1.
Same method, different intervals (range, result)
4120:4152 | 15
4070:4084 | 14.3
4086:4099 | 11.2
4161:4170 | 16.7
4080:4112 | 11.1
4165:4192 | 16.9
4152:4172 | 16.8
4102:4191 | 15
